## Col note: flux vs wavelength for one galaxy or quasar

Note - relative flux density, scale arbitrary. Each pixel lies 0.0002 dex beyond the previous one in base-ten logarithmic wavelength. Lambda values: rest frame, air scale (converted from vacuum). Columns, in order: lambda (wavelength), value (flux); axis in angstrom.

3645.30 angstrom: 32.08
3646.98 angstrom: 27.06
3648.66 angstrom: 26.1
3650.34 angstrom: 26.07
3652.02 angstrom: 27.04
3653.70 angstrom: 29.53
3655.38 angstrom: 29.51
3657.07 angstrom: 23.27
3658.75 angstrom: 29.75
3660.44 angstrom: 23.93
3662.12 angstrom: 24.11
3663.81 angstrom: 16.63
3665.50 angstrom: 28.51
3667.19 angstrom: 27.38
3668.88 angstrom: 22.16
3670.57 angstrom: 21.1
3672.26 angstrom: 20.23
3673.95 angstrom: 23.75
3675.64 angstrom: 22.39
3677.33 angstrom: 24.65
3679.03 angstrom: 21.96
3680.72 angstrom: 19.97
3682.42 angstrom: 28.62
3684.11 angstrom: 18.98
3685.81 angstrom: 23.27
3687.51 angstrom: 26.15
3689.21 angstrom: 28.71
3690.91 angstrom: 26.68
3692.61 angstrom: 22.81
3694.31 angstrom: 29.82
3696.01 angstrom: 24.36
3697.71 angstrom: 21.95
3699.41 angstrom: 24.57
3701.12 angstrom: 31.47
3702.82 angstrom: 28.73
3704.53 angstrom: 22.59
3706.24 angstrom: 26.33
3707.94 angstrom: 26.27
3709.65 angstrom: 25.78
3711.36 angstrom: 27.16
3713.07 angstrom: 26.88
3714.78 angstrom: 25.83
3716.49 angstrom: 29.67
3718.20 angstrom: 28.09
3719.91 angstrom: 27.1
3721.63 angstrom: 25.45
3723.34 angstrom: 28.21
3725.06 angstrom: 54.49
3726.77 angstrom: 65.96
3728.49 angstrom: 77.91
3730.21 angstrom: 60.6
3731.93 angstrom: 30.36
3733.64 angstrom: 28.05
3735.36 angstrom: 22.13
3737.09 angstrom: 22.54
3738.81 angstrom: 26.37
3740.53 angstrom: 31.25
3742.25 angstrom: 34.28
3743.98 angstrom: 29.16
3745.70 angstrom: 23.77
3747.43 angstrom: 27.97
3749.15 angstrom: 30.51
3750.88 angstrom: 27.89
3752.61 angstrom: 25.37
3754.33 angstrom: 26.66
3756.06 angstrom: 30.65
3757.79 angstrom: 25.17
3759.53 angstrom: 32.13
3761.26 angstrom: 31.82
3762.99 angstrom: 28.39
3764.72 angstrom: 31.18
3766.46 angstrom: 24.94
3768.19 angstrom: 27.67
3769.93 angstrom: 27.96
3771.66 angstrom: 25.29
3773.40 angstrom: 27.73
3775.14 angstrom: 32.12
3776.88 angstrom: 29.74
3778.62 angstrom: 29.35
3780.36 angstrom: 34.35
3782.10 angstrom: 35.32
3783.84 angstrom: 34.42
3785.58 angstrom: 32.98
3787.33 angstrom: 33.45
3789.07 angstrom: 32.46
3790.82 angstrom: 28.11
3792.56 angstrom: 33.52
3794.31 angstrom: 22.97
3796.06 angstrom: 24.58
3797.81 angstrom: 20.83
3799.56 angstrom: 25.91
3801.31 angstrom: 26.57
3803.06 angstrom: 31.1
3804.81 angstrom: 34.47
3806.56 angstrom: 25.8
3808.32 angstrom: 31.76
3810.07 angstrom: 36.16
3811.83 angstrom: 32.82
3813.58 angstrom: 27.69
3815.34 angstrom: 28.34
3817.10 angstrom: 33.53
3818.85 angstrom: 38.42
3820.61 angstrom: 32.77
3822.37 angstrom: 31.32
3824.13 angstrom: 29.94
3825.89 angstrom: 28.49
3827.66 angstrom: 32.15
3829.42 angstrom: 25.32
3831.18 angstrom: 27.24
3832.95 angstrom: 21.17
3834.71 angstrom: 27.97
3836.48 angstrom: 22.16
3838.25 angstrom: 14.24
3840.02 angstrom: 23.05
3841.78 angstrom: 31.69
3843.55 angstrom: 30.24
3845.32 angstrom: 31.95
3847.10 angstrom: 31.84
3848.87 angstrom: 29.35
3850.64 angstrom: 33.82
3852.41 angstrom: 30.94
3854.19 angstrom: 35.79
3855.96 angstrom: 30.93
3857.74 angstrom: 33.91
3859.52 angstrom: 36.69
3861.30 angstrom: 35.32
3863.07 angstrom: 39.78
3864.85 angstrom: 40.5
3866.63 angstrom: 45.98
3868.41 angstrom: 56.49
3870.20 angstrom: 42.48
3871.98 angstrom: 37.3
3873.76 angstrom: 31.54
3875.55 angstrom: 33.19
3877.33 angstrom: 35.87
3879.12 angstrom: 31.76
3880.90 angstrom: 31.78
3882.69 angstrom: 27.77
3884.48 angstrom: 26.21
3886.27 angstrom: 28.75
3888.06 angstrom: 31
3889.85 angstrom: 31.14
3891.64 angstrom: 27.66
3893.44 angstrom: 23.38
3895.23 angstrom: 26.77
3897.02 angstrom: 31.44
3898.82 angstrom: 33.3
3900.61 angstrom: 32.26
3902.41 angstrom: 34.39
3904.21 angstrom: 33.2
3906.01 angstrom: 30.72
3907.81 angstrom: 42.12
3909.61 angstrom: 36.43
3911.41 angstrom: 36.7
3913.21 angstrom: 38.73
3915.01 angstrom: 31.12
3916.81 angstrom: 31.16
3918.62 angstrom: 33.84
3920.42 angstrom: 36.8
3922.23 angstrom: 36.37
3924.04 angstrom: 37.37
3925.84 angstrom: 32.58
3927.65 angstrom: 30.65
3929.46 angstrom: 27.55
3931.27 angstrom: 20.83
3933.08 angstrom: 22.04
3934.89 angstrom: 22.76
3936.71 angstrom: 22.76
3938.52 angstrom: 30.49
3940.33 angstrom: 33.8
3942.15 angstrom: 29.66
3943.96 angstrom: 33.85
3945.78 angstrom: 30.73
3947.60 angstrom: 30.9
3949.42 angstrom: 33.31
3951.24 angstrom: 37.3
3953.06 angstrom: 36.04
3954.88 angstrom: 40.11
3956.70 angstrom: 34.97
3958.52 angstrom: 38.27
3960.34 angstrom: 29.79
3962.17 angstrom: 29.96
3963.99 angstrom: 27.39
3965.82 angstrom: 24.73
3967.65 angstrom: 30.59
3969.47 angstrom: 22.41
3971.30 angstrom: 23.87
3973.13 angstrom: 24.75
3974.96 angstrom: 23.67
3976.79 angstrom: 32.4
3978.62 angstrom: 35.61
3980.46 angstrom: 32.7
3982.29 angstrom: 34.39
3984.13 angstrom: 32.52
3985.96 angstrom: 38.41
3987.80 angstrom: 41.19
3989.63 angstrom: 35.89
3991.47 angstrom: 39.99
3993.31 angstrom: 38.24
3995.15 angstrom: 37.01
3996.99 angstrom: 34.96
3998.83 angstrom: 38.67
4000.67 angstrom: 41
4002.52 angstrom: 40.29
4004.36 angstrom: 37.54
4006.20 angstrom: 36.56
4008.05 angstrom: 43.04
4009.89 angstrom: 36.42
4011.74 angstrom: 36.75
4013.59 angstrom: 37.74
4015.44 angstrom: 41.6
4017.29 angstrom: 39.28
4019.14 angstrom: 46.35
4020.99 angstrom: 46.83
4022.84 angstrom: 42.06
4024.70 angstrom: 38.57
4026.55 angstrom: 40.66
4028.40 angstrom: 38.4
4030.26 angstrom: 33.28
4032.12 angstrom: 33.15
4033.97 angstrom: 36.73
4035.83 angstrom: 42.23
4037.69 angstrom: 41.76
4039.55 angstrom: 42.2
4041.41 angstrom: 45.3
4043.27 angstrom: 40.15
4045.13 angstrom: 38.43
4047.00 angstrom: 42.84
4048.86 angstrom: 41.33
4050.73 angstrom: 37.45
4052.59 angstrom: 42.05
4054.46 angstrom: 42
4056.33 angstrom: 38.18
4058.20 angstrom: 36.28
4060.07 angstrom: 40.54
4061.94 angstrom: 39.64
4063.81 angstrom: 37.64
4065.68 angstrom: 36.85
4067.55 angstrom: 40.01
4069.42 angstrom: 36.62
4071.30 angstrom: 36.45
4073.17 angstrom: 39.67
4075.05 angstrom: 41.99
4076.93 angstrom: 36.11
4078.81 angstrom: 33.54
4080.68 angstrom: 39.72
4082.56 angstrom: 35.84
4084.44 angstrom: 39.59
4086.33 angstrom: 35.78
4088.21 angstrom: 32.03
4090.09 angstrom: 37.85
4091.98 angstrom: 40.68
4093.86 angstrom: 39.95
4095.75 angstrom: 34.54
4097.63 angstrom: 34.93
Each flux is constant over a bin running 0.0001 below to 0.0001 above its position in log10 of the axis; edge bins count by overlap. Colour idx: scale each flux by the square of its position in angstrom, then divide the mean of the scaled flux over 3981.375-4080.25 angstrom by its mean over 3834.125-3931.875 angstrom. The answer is 1.3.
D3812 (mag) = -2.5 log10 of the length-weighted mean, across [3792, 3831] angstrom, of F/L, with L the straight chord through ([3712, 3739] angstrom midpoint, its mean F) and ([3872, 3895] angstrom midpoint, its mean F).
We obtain 0.115 mag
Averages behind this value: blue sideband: 36.4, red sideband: 30.2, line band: 29.7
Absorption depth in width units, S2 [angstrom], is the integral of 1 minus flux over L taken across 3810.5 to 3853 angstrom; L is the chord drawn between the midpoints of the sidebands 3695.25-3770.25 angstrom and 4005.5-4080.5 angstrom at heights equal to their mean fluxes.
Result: 5.68 angstrom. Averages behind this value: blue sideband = 30.8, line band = 29.1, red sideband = 39.4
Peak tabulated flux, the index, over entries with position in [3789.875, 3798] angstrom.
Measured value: 33.52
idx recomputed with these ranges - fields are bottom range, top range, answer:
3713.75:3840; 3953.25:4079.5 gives 1.37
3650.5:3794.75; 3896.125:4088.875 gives 1.42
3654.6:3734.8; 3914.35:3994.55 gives 1.26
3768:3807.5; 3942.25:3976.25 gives 1.14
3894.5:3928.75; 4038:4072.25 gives 1.25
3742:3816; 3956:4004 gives 1.26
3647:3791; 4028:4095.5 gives 1.59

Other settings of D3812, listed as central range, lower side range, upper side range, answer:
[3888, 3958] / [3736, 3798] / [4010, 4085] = 0.090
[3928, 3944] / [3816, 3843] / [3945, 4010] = 0.203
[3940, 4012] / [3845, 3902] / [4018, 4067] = 0.109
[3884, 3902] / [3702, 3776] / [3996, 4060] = 0.211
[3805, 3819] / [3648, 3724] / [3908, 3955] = -0.100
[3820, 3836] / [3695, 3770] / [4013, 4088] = 0.181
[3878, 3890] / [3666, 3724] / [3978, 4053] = 0.123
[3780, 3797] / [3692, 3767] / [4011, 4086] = 0.044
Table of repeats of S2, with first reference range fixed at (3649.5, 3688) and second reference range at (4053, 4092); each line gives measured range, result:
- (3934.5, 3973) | 3.7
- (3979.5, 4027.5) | -4.3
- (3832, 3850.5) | 2.1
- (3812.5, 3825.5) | -1.0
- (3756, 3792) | -3.1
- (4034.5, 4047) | -1.6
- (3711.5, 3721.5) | -0.6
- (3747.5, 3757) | -0.4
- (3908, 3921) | -1.1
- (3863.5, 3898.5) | -2.7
